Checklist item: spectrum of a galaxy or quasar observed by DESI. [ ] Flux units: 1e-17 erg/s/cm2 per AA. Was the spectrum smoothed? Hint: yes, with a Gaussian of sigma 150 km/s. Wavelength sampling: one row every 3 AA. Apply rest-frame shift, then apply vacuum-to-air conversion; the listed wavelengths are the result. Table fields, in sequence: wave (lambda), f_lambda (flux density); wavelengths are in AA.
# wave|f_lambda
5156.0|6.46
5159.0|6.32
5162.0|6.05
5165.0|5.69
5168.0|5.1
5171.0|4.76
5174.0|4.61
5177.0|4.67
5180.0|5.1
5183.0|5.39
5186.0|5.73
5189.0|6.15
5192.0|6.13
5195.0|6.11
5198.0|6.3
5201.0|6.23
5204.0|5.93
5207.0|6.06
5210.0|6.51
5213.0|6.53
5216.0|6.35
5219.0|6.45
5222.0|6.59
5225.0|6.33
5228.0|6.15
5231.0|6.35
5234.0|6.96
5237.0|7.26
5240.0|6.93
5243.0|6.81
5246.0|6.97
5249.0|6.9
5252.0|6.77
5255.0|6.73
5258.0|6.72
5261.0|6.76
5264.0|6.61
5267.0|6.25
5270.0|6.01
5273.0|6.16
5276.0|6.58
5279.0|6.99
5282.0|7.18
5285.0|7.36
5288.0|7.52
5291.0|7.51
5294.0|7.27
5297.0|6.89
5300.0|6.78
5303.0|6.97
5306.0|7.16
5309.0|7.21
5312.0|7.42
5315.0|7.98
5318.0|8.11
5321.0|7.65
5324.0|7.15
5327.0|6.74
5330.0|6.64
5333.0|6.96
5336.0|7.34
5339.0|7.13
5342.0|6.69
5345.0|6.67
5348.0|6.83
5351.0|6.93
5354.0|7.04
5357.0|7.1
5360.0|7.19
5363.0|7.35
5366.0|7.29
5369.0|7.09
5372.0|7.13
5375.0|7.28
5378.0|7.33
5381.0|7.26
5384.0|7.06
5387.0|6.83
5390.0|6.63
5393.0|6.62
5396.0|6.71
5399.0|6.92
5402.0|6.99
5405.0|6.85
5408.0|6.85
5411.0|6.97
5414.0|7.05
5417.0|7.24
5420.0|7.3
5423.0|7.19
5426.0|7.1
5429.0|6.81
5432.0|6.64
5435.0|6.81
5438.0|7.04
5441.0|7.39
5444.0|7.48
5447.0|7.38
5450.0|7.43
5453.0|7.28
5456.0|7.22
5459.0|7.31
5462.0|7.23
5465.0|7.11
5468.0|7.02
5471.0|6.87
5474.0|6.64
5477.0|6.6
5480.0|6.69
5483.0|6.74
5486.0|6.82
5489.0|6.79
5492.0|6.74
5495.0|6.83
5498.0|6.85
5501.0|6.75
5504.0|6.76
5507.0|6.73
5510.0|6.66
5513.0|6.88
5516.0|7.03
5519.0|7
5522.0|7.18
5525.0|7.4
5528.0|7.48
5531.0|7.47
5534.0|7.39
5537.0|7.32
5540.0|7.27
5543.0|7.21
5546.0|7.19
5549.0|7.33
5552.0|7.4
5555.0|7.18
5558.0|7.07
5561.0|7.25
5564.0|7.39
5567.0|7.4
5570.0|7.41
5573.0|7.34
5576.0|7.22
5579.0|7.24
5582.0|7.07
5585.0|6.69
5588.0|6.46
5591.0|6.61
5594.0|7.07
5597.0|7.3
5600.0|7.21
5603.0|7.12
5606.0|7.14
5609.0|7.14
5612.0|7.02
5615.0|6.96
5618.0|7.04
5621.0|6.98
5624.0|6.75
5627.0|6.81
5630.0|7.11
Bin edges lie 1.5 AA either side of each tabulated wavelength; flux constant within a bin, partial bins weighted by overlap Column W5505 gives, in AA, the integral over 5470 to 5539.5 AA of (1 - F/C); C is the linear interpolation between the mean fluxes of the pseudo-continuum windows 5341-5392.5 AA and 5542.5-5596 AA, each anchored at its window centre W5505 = 1.6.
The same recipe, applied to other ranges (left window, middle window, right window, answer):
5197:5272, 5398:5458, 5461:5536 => -2.3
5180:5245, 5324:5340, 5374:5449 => -0.5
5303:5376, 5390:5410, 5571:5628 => 0.9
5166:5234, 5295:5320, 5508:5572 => -3.9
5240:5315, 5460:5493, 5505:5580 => 1.3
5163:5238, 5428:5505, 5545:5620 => -2.3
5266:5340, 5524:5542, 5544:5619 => -0.7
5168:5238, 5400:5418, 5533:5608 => -0.9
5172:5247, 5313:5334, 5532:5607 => -2.7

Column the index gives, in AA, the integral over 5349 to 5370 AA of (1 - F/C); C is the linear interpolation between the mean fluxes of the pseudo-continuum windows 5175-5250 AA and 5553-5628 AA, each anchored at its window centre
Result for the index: -1.8 AA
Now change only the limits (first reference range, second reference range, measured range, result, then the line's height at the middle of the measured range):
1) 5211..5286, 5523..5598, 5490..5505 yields 0.7 AA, 7.1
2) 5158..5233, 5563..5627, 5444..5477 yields -2.3 AA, 6.68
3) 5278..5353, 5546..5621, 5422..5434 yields 0.4 AA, 7.15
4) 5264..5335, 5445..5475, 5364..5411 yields 0.8 AA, 7.12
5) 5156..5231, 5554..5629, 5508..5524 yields -0.2 AA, 6.85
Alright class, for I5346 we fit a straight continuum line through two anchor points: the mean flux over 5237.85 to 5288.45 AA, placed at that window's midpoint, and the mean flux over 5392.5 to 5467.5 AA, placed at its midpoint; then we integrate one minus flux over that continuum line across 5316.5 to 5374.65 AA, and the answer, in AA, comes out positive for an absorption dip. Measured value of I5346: -1.56 AA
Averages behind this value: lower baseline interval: 6.77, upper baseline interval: 7.08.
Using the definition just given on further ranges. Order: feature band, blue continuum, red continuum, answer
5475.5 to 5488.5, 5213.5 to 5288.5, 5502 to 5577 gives 0.7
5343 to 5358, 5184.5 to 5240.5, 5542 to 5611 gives -0.5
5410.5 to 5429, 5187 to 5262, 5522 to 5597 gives -0.6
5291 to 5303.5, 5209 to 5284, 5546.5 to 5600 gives -0.6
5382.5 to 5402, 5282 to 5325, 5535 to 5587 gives 1.3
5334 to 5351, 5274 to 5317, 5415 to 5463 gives 0.6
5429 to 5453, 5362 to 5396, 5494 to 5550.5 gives -0.3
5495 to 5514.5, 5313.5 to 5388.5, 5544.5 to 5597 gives 1.0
